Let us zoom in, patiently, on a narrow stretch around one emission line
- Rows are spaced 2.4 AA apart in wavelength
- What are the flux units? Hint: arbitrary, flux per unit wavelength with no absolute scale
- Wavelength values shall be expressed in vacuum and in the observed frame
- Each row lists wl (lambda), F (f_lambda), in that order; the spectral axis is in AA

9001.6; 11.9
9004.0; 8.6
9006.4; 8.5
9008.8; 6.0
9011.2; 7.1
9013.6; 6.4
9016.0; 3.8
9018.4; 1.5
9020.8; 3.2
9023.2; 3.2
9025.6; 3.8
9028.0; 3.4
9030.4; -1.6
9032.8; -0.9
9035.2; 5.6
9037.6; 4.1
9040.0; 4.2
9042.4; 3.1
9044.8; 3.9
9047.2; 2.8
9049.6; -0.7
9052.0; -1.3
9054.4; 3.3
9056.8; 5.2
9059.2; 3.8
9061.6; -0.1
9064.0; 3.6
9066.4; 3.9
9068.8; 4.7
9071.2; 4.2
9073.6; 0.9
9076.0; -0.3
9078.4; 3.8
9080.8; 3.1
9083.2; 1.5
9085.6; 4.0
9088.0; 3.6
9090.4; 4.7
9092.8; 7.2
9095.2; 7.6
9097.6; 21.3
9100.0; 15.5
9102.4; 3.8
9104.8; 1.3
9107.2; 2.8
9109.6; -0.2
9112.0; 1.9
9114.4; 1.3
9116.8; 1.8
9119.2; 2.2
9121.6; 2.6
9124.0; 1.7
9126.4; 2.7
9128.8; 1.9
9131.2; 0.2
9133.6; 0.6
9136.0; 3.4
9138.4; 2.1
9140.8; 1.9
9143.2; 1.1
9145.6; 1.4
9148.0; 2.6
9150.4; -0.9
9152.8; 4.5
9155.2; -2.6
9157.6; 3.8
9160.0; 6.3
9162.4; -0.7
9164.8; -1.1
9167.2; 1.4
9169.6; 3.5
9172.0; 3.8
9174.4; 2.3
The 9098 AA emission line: [O III] 5007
